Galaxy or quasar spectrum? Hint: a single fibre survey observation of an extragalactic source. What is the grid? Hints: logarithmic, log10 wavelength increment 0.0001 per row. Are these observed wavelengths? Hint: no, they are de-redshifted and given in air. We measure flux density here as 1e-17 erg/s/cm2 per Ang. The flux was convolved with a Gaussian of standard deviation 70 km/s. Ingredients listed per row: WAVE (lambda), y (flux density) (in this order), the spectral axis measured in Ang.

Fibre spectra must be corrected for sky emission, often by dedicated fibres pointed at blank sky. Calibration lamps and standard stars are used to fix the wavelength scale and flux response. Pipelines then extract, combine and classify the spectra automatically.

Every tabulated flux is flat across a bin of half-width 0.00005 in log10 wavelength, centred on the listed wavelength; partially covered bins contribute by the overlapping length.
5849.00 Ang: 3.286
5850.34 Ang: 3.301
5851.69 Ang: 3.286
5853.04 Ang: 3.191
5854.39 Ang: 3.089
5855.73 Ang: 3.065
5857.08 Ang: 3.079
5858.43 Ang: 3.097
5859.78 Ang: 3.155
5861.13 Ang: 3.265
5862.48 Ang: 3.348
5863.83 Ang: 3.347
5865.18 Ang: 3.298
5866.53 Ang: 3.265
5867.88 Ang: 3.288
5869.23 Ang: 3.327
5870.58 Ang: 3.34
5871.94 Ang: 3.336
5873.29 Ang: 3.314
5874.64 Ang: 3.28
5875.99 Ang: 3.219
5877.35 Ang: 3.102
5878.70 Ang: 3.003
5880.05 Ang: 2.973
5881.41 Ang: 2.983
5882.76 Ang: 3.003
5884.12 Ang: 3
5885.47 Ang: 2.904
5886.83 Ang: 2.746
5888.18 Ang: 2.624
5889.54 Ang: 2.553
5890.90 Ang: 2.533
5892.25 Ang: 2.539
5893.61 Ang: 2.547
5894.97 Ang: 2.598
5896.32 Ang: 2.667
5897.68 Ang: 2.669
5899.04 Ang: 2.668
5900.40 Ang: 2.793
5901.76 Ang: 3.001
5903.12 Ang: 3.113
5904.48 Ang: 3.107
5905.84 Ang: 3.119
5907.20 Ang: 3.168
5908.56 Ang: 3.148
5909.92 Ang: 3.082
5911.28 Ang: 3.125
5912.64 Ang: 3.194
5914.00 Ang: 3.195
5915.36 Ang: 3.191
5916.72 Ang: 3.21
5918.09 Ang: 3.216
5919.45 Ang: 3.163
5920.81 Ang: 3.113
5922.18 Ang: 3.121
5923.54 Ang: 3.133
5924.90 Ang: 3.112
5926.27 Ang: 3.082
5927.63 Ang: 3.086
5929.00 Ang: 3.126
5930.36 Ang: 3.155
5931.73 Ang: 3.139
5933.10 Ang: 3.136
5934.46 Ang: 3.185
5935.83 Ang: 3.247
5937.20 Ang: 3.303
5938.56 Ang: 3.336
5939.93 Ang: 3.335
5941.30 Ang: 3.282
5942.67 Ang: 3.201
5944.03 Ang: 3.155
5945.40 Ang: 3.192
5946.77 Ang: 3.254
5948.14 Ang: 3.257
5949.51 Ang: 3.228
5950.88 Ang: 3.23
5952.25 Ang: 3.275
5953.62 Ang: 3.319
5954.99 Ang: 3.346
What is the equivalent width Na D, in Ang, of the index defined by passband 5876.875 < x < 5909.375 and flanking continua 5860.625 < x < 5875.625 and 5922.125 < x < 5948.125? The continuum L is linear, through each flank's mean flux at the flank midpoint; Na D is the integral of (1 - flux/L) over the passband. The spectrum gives 4.07 Ang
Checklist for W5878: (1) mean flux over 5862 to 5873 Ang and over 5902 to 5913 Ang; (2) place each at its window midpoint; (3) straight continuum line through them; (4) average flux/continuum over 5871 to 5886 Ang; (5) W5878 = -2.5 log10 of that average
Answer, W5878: 0.05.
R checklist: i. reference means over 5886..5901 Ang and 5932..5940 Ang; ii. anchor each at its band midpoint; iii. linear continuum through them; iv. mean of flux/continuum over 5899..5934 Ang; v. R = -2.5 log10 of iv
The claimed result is -0.05 mag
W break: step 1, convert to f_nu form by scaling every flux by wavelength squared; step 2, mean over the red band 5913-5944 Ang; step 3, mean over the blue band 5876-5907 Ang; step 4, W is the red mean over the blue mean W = 1.1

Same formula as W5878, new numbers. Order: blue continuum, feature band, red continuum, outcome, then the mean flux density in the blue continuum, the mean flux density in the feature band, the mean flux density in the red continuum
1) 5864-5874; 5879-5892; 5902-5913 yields 0.15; 3.31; 2.81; 3.13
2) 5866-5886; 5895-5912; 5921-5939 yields 0.07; 3.16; 2.96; 3.16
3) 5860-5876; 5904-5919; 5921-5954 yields 0.03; 3.3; 3.16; 3.2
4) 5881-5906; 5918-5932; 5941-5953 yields -0.03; 2.79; 3.13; 3.23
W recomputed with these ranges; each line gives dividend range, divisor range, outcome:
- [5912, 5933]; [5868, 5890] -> 1.05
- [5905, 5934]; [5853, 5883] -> 1.00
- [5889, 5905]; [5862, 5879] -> 0.84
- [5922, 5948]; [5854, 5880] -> 1.01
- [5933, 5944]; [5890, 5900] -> 1.27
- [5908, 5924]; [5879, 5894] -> 1.15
